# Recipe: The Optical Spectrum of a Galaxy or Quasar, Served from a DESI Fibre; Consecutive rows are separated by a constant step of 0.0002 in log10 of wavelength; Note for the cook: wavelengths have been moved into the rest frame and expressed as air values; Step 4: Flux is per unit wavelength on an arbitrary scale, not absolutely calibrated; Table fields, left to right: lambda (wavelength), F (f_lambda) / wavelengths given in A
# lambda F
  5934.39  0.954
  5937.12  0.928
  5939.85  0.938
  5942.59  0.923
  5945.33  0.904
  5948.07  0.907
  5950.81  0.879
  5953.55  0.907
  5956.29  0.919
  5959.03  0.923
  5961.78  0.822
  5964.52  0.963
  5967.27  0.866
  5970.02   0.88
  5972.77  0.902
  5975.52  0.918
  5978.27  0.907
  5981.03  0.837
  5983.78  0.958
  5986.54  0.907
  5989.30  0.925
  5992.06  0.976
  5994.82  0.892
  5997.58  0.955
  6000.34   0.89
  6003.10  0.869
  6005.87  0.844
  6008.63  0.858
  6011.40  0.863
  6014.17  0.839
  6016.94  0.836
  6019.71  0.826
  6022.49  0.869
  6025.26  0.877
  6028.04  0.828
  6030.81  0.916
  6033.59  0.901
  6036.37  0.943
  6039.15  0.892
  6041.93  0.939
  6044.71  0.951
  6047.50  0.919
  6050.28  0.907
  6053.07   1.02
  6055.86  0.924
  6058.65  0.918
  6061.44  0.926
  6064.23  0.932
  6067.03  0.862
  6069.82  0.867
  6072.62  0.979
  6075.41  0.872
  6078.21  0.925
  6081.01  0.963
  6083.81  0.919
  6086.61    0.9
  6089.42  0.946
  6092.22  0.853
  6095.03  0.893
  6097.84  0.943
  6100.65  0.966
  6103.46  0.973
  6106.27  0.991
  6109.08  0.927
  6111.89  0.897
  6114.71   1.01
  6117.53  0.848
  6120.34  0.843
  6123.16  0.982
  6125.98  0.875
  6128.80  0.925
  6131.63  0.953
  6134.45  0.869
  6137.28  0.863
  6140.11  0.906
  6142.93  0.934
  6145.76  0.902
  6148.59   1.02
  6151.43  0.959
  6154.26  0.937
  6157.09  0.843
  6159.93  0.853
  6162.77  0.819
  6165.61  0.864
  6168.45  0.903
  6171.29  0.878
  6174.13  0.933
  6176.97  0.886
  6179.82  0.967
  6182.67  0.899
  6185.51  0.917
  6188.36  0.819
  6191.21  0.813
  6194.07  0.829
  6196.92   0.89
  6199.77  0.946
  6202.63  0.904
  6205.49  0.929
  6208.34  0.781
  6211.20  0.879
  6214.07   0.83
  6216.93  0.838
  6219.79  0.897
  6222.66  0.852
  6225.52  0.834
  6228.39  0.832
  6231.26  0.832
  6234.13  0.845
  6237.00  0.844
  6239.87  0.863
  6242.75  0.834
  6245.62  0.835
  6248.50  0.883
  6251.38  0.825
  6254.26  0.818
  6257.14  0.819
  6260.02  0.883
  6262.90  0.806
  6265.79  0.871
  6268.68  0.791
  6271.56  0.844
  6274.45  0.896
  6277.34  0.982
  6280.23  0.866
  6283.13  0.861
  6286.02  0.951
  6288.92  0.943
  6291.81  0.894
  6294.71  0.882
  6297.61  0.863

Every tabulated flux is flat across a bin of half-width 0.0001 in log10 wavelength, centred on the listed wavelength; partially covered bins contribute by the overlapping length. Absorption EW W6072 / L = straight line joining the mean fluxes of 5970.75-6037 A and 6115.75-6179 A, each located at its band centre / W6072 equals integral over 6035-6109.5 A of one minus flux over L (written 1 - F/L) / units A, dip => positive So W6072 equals -2.8 A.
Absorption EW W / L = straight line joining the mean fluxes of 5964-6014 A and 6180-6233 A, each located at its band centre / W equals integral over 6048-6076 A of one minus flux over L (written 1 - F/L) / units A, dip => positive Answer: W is -1.1 A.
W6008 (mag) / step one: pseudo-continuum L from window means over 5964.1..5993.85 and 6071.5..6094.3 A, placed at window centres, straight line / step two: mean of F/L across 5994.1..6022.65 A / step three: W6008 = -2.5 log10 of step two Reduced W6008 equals 0.06 mag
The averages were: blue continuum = 0.91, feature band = 0.867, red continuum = 0.918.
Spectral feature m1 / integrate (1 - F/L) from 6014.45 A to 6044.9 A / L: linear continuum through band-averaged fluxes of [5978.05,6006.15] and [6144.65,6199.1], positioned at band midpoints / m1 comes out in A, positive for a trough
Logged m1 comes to 0.7 A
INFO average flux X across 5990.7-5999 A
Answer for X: 0.941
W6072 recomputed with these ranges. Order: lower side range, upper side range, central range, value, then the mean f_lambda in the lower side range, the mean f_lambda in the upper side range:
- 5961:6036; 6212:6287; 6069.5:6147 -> -4.1 A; 0.887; 0.855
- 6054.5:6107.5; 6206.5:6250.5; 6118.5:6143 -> -0.2 A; 0.924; 0.846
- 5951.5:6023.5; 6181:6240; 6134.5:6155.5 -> -1.4 A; 0.89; 0.861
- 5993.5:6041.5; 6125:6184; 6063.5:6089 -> -0.7 A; 0.878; 0.904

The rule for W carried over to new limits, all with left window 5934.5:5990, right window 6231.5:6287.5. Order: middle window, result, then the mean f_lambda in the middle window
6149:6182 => -0.9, 0.898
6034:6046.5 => -0.5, 0.928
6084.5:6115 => -1.7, 0.933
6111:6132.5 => -0.9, 0.916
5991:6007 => -0.1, 0.904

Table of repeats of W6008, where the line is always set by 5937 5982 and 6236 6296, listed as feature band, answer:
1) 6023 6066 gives -0.03 mag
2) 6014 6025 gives 0.06 mag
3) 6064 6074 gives -0.02 mag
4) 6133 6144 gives -0.01 mag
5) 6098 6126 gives -0.06 mag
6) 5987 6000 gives -0.04 mag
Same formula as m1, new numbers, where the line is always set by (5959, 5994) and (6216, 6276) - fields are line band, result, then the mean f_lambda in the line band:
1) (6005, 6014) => 0.4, 0.854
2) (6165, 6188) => -1.1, 0.904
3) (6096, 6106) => -1.0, 0.961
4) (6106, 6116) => -0.9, 0.952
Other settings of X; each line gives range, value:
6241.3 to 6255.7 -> 0.839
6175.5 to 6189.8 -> 0.898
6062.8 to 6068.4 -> 0.897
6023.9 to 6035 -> 0.881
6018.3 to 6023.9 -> 0.847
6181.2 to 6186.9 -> 0.909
